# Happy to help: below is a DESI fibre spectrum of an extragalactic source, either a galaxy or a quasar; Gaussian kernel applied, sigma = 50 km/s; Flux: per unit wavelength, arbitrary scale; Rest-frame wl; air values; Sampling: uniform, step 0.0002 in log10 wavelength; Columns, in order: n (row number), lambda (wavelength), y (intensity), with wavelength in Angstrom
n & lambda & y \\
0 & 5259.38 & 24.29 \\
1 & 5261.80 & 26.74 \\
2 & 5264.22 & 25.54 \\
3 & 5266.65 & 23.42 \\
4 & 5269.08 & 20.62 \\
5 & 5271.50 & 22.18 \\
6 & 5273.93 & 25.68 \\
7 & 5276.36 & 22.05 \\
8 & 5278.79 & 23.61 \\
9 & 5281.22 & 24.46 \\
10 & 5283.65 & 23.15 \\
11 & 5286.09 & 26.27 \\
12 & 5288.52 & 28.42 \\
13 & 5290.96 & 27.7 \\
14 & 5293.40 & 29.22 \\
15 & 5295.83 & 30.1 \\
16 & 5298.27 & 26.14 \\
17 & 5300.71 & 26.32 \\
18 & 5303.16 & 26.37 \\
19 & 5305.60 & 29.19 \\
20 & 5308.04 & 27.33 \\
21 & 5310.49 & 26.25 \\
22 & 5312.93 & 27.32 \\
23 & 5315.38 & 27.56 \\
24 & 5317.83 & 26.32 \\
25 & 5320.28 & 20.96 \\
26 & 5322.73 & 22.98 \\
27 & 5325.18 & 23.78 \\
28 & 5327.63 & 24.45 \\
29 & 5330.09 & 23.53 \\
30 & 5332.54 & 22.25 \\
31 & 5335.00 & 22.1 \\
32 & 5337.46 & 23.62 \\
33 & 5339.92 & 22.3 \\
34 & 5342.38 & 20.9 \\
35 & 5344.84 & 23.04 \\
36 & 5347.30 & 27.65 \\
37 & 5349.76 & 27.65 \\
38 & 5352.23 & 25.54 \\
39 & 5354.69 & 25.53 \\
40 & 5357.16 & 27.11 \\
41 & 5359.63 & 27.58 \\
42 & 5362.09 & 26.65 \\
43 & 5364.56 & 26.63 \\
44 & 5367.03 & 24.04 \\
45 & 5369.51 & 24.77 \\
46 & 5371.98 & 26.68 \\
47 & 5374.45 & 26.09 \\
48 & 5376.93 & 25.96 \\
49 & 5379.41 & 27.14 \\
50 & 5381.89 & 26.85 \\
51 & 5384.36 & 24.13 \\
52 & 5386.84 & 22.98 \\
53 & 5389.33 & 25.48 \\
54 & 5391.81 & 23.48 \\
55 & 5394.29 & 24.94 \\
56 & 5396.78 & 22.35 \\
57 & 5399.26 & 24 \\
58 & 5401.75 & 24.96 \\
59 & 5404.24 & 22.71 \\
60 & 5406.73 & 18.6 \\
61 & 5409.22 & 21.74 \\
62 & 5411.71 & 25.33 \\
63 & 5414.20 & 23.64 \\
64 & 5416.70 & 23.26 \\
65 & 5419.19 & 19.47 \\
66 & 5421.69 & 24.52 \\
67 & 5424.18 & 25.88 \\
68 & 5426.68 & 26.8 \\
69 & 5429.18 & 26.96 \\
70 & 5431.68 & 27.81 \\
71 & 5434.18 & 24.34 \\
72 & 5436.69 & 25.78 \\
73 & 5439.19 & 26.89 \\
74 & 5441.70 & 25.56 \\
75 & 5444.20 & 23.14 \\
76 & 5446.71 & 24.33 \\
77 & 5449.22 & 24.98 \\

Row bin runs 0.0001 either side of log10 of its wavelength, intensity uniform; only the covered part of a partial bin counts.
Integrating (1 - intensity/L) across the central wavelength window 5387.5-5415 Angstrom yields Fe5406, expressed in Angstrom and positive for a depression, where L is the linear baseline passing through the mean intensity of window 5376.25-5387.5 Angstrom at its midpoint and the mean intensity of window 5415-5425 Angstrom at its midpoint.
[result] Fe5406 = 1.09 Angstrom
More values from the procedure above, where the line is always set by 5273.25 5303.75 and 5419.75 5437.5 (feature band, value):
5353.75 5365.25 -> -0.4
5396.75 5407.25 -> 1.2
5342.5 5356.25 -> 0.2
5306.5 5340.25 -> 2.1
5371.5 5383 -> -0.3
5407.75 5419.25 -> 1.3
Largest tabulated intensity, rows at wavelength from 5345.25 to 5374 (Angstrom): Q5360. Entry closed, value 27.65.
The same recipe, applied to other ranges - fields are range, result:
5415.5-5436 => 27.81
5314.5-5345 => 27.56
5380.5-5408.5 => 26.85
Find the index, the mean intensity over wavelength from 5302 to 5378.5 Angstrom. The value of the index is 25.2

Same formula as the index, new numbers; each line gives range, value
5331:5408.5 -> 24.6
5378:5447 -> 24.4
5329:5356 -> 24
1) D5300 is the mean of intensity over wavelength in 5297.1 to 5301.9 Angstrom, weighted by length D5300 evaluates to 26.2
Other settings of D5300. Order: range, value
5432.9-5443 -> 25.6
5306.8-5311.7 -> 26.8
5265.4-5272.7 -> 22.1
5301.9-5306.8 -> 27.7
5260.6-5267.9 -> 25.2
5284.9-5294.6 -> 27.9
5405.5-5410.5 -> 20.2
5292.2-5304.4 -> 27.6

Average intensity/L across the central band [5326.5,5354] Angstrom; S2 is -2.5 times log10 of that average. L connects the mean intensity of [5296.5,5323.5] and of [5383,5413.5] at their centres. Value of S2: 0.06 mag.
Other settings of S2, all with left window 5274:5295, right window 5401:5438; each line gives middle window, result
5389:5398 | 0.022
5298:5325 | -0.025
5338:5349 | 0.060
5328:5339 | 0.098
